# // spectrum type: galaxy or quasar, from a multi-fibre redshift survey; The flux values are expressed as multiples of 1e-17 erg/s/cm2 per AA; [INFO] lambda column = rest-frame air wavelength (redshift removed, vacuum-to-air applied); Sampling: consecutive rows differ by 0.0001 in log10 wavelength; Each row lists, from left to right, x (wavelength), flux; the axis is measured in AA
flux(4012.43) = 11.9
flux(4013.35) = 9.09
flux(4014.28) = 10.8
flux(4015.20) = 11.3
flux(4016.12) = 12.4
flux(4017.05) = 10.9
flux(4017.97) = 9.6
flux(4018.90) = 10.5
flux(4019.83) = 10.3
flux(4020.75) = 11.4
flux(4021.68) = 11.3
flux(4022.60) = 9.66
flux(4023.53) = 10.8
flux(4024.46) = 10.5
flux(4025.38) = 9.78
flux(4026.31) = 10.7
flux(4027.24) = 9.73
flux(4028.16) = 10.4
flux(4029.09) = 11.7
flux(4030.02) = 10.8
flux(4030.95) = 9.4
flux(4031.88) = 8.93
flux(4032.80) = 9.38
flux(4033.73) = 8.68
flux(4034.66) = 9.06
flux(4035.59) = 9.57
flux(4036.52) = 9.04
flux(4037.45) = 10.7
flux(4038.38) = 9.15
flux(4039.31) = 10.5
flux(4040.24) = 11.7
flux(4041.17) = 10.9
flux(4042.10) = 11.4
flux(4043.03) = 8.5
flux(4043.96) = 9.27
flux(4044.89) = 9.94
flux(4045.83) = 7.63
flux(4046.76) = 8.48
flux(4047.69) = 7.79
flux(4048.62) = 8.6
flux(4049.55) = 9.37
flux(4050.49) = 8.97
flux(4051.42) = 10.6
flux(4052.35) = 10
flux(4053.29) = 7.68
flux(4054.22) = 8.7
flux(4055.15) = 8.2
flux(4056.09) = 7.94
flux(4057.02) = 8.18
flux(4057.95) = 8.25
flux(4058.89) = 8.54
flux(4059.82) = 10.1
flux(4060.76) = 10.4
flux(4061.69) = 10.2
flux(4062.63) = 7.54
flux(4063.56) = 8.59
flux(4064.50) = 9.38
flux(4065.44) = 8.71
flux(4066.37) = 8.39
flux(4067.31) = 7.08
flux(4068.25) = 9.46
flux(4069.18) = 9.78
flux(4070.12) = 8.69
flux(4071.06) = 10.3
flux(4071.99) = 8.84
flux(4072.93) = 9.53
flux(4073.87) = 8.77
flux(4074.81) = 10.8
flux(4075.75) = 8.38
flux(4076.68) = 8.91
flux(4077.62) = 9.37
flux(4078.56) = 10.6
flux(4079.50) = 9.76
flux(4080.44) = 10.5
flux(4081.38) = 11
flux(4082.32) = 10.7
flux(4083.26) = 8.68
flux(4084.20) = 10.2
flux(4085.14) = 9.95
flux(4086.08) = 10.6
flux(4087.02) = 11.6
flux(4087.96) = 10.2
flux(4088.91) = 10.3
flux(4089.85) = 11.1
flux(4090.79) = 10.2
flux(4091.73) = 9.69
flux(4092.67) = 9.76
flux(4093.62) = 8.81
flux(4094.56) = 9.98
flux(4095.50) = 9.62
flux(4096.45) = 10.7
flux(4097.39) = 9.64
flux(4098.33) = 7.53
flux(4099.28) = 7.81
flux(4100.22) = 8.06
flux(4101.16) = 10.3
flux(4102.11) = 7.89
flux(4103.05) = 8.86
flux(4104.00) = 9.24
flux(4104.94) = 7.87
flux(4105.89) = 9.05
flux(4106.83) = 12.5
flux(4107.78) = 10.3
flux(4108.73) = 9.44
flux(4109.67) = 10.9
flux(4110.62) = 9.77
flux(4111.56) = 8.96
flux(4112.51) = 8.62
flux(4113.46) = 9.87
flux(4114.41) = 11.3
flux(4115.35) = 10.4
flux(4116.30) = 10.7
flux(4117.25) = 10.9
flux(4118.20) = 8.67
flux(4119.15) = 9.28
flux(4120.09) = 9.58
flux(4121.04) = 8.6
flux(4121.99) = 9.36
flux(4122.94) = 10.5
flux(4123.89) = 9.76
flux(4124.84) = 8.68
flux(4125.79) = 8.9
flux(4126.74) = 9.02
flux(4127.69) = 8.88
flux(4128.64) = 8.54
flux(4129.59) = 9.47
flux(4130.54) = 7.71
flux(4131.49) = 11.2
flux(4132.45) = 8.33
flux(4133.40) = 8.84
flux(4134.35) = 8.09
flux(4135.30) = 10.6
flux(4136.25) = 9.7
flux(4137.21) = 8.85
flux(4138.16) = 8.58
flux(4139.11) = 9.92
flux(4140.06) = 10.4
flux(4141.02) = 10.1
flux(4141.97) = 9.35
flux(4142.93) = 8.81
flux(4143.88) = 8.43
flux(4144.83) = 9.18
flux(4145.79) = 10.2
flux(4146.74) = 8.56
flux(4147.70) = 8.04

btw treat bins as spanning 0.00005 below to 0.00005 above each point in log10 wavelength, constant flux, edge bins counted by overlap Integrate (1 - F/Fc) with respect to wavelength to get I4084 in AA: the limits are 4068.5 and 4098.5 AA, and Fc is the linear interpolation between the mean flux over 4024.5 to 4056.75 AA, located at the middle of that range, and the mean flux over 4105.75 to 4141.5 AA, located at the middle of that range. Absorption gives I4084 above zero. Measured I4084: -0.9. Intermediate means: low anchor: 9.51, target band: 9.85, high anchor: 9.59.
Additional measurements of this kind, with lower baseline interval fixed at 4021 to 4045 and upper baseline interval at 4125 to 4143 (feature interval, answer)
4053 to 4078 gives 2.2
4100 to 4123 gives -0.6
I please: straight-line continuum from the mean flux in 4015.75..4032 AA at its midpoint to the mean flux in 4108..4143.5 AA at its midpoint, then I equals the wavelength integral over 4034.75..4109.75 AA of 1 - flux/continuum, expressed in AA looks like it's 4.2 AA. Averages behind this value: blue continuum 10.5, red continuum 9.48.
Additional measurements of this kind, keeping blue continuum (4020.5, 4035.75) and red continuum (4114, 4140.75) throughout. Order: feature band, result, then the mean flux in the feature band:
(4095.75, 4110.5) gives 0.4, 9.35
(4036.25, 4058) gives 1.6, 9.25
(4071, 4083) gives 0.0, 9.77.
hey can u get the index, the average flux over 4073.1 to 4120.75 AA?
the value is 9.75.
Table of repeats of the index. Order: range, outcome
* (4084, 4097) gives 10.2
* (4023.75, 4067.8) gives 9.35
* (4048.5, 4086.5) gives 9.28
